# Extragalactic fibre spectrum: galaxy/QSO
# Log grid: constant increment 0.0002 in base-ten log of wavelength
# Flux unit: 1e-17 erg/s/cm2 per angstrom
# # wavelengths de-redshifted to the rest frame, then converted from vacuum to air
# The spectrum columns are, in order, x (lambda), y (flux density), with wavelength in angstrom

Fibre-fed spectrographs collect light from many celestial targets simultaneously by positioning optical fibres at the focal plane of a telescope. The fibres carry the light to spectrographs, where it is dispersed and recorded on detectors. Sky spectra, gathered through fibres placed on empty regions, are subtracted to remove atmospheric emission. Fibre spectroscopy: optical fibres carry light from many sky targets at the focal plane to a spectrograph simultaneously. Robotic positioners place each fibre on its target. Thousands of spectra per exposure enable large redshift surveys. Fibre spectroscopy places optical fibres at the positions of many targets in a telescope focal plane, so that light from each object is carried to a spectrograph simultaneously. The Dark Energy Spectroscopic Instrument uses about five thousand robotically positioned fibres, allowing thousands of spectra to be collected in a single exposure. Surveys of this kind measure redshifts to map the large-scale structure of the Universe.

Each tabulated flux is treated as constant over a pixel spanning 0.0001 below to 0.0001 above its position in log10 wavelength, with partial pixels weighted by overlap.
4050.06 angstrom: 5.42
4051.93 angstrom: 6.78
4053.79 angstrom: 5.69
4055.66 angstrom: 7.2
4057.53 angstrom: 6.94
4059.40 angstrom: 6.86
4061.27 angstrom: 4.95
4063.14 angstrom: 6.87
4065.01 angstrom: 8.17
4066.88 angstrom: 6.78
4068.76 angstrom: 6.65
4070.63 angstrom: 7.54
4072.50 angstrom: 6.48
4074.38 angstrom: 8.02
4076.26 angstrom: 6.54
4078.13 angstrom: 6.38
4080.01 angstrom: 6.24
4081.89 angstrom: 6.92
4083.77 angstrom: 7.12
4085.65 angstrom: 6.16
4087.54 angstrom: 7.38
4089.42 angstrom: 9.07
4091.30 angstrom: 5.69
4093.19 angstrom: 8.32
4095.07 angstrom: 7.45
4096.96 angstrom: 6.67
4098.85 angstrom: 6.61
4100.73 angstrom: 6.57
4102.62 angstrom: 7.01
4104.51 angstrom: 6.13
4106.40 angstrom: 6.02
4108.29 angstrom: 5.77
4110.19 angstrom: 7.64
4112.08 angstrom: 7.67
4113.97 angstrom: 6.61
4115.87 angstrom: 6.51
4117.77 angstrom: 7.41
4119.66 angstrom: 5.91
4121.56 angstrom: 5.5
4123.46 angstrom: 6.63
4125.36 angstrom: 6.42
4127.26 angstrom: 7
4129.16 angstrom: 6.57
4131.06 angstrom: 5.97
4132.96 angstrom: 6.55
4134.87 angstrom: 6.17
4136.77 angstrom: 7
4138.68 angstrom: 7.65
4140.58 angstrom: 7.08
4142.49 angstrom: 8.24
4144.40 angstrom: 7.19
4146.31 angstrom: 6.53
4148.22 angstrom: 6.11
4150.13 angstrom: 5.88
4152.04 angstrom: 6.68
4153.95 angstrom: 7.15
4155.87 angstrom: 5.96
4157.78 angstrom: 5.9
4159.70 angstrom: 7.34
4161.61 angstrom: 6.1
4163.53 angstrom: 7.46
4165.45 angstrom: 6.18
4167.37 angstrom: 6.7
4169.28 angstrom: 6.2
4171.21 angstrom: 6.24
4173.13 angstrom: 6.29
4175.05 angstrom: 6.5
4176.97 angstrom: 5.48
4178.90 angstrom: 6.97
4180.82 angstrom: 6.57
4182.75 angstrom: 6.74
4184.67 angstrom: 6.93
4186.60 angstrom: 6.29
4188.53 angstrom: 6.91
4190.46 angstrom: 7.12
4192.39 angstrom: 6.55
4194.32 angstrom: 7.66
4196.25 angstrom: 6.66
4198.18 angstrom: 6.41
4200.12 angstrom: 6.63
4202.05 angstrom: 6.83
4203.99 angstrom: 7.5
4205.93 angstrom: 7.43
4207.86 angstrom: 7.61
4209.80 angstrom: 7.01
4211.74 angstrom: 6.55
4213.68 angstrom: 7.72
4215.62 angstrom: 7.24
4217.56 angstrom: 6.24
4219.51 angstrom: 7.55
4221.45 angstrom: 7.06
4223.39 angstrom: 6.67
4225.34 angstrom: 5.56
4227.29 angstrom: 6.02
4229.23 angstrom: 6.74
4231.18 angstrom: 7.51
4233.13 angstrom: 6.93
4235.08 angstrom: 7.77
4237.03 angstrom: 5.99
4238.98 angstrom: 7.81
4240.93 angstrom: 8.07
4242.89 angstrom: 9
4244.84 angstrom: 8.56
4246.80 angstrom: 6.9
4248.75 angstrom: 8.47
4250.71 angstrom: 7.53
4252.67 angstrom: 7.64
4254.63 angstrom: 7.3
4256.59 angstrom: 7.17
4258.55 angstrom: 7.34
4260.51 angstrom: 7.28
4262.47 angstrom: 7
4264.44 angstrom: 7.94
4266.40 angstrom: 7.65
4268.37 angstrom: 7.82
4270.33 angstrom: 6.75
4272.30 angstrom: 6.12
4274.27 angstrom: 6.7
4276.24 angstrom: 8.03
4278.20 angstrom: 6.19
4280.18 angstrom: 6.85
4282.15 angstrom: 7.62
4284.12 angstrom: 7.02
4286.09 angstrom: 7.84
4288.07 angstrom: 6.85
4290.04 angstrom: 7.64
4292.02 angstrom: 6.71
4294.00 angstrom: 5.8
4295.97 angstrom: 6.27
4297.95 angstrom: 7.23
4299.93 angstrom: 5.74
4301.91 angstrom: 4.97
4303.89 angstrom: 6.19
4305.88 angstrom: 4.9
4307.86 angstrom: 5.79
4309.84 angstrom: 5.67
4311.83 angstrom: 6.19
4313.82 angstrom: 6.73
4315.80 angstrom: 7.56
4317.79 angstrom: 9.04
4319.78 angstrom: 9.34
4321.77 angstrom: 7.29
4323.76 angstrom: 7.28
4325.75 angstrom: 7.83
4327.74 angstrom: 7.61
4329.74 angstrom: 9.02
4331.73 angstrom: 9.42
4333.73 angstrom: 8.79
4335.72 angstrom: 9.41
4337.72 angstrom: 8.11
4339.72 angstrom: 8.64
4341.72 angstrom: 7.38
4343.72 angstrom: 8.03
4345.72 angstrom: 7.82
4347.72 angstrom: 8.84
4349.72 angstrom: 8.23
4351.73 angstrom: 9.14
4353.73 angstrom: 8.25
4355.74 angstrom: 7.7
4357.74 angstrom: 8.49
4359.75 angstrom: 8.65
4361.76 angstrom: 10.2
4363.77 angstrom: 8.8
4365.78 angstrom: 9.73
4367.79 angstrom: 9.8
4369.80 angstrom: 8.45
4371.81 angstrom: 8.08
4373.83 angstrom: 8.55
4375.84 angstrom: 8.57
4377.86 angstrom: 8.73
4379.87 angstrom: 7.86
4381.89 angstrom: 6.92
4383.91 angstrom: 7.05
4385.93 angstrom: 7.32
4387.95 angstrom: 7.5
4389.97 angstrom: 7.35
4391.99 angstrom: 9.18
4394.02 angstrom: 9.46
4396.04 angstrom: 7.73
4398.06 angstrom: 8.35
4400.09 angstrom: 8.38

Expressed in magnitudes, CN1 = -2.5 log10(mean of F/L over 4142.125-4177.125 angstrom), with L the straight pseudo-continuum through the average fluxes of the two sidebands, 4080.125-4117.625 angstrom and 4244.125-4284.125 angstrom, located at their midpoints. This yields 0.08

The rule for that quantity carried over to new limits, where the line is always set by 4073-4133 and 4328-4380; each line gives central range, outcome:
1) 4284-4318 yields 0.26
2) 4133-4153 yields 0.03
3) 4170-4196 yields 0.11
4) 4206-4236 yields 0.10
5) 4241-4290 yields 0.08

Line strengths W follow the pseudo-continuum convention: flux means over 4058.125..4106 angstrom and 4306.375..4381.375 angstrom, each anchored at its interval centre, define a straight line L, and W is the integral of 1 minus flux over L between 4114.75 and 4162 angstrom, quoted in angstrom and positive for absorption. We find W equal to 3.6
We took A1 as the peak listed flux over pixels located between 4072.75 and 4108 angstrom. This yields 9.07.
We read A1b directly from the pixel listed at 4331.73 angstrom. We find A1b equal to 9.42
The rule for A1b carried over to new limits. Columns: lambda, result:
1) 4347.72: 8.84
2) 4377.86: 8.73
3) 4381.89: 6.92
